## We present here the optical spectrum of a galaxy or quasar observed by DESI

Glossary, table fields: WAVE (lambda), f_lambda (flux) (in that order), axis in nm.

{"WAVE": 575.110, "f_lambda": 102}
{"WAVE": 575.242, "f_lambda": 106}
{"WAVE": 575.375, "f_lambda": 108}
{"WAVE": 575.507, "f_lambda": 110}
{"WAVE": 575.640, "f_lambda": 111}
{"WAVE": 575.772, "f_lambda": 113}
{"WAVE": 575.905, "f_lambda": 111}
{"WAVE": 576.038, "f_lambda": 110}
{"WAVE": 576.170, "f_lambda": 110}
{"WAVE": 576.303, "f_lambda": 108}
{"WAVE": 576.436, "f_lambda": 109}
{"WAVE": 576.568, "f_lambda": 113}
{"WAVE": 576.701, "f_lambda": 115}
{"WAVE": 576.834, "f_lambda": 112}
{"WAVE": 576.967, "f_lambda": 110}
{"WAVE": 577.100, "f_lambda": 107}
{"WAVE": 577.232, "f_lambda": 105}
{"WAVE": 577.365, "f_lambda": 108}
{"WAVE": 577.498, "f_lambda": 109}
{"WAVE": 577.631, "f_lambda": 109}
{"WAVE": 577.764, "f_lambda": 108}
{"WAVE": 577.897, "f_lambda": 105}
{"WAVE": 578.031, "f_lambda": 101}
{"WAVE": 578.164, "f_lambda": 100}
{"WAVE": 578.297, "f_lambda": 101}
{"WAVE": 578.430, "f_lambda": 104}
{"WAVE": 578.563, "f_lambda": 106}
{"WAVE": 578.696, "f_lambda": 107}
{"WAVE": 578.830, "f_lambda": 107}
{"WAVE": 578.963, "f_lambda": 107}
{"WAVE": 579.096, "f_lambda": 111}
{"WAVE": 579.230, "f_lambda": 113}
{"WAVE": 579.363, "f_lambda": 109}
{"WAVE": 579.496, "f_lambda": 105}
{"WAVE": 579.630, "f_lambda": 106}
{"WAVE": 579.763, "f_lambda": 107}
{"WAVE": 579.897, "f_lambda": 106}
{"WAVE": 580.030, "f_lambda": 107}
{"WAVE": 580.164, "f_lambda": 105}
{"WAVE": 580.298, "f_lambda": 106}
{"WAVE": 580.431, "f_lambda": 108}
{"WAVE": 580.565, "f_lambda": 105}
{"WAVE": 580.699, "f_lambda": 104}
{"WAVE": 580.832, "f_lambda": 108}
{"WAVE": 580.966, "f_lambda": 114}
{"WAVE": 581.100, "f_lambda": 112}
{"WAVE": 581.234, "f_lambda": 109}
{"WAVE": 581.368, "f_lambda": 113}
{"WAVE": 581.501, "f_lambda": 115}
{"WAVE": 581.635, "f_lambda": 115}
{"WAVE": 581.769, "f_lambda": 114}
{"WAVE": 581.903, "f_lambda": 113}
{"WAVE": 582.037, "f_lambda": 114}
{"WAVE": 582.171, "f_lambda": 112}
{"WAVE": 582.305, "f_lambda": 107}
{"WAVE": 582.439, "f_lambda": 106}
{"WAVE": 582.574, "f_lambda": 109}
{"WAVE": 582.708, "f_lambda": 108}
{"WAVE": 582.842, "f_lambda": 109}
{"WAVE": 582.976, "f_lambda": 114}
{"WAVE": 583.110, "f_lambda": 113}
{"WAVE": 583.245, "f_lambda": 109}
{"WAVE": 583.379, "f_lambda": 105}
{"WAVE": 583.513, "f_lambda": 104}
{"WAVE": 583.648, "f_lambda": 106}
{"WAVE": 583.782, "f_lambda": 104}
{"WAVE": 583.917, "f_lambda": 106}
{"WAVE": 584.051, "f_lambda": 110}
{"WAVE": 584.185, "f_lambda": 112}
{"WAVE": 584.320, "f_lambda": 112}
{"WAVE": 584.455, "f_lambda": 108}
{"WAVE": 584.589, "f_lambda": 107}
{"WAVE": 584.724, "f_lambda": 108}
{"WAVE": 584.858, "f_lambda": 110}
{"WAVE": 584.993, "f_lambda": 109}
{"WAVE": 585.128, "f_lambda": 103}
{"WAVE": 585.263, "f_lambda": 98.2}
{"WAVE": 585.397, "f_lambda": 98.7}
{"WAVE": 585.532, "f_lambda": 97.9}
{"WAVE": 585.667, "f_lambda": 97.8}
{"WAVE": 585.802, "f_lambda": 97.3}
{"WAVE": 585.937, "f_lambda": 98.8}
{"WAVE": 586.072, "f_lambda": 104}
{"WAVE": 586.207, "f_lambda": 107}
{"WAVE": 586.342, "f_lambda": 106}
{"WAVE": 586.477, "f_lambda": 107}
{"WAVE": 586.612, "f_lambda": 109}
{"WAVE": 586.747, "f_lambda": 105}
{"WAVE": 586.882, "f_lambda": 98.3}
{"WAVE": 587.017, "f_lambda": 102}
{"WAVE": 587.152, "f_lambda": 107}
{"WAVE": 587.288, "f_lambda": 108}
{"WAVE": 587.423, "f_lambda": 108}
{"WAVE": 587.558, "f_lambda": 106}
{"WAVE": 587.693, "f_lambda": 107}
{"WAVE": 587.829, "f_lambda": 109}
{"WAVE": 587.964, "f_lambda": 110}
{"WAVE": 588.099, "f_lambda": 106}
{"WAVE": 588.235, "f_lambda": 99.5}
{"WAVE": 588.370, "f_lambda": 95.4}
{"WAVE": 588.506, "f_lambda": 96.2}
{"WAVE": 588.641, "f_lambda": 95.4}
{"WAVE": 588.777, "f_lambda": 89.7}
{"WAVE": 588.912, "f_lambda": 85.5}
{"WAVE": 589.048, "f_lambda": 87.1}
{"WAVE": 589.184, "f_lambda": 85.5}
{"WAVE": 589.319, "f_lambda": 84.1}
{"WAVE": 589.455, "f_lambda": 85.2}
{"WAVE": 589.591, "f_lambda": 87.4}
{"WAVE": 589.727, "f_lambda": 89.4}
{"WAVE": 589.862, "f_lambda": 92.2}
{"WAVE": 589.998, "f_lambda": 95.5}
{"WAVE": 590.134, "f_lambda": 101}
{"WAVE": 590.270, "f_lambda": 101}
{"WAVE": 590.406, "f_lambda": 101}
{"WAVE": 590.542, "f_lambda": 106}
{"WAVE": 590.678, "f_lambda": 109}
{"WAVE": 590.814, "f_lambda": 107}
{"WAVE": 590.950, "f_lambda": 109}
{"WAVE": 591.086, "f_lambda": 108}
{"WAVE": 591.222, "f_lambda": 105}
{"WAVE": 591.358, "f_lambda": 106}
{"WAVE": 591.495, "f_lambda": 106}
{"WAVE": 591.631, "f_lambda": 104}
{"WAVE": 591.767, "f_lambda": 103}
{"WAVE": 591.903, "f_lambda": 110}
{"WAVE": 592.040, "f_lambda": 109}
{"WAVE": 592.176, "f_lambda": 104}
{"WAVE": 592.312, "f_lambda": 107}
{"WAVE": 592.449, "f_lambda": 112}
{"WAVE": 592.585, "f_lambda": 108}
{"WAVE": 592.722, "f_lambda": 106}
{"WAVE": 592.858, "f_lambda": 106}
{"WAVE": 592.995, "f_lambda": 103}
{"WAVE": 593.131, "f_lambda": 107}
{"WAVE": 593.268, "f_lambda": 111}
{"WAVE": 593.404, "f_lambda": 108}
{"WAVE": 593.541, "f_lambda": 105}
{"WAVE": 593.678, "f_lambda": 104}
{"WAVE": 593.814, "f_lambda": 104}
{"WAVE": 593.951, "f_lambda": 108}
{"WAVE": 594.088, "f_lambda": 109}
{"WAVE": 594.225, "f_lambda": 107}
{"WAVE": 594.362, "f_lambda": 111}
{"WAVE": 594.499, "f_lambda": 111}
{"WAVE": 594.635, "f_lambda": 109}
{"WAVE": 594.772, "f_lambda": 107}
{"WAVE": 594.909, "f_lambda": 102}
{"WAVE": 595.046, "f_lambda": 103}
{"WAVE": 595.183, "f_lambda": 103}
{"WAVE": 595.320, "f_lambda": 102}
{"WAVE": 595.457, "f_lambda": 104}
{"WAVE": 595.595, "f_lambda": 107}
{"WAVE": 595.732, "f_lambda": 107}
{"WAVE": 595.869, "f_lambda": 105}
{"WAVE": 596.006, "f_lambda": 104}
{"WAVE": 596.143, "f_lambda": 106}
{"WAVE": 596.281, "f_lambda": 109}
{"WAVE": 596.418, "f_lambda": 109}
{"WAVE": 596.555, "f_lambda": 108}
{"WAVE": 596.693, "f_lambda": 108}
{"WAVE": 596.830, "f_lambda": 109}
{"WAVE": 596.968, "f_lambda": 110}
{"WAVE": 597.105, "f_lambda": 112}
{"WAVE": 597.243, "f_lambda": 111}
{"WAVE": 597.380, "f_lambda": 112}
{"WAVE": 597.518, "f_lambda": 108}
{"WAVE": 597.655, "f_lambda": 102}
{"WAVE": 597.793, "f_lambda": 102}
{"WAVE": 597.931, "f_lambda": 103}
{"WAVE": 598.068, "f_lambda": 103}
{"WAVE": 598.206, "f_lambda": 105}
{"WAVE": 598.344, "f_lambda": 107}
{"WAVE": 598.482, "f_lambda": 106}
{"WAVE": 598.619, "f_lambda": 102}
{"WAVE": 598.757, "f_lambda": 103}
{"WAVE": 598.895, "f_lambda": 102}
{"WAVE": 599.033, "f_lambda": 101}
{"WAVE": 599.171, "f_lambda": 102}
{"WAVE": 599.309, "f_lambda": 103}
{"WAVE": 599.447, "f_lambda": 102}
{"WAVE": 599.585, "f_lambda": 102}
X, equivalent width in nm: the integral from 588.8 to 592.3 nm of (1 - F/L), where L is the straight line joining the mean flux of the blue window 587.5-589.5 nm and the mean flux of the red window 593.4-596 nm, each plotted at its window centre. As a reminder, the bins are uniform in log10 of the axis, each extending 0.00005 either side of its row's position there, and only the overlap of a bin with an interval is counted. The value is 0.01 nm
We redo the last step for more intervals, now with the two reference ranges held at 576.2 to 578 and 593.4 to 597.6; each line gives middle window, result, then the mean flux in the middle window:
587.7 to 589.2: 0.15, 97.1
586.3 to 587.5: 0.03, 106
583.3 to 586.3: 0.09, 105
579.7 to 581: 0.02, 107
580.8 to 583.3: -0.07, 111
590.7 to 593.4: 0.01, 107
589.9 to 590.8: 0.05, 102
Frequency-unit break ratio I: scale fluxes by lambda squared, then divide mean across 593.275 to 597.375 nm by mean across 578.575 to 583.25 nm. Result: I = 1.03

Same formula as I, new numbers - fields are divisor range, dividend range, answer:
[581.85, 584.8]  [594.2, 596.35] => 1.01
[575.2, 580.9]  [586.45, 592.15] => 0.97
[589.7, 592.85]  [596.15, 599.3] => 1.04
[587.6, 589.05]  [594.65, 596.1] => 1.08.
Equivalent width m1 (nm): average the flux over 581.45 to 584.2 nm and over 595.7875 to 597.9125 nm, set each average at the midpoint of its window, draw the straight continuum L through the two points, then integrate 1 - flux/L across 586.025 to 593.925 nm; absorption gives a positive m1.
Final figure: 0.45 nm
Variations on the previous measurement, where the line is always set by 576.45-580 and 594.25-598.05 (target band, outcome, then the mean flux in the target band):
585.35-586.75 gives 0.06 nm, 103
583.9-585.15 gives -0.02 nm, 109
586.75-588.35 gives 0.03 nm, 105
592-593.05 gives 0.00 nm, 107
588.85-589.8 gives 0.18 nm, 86.4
